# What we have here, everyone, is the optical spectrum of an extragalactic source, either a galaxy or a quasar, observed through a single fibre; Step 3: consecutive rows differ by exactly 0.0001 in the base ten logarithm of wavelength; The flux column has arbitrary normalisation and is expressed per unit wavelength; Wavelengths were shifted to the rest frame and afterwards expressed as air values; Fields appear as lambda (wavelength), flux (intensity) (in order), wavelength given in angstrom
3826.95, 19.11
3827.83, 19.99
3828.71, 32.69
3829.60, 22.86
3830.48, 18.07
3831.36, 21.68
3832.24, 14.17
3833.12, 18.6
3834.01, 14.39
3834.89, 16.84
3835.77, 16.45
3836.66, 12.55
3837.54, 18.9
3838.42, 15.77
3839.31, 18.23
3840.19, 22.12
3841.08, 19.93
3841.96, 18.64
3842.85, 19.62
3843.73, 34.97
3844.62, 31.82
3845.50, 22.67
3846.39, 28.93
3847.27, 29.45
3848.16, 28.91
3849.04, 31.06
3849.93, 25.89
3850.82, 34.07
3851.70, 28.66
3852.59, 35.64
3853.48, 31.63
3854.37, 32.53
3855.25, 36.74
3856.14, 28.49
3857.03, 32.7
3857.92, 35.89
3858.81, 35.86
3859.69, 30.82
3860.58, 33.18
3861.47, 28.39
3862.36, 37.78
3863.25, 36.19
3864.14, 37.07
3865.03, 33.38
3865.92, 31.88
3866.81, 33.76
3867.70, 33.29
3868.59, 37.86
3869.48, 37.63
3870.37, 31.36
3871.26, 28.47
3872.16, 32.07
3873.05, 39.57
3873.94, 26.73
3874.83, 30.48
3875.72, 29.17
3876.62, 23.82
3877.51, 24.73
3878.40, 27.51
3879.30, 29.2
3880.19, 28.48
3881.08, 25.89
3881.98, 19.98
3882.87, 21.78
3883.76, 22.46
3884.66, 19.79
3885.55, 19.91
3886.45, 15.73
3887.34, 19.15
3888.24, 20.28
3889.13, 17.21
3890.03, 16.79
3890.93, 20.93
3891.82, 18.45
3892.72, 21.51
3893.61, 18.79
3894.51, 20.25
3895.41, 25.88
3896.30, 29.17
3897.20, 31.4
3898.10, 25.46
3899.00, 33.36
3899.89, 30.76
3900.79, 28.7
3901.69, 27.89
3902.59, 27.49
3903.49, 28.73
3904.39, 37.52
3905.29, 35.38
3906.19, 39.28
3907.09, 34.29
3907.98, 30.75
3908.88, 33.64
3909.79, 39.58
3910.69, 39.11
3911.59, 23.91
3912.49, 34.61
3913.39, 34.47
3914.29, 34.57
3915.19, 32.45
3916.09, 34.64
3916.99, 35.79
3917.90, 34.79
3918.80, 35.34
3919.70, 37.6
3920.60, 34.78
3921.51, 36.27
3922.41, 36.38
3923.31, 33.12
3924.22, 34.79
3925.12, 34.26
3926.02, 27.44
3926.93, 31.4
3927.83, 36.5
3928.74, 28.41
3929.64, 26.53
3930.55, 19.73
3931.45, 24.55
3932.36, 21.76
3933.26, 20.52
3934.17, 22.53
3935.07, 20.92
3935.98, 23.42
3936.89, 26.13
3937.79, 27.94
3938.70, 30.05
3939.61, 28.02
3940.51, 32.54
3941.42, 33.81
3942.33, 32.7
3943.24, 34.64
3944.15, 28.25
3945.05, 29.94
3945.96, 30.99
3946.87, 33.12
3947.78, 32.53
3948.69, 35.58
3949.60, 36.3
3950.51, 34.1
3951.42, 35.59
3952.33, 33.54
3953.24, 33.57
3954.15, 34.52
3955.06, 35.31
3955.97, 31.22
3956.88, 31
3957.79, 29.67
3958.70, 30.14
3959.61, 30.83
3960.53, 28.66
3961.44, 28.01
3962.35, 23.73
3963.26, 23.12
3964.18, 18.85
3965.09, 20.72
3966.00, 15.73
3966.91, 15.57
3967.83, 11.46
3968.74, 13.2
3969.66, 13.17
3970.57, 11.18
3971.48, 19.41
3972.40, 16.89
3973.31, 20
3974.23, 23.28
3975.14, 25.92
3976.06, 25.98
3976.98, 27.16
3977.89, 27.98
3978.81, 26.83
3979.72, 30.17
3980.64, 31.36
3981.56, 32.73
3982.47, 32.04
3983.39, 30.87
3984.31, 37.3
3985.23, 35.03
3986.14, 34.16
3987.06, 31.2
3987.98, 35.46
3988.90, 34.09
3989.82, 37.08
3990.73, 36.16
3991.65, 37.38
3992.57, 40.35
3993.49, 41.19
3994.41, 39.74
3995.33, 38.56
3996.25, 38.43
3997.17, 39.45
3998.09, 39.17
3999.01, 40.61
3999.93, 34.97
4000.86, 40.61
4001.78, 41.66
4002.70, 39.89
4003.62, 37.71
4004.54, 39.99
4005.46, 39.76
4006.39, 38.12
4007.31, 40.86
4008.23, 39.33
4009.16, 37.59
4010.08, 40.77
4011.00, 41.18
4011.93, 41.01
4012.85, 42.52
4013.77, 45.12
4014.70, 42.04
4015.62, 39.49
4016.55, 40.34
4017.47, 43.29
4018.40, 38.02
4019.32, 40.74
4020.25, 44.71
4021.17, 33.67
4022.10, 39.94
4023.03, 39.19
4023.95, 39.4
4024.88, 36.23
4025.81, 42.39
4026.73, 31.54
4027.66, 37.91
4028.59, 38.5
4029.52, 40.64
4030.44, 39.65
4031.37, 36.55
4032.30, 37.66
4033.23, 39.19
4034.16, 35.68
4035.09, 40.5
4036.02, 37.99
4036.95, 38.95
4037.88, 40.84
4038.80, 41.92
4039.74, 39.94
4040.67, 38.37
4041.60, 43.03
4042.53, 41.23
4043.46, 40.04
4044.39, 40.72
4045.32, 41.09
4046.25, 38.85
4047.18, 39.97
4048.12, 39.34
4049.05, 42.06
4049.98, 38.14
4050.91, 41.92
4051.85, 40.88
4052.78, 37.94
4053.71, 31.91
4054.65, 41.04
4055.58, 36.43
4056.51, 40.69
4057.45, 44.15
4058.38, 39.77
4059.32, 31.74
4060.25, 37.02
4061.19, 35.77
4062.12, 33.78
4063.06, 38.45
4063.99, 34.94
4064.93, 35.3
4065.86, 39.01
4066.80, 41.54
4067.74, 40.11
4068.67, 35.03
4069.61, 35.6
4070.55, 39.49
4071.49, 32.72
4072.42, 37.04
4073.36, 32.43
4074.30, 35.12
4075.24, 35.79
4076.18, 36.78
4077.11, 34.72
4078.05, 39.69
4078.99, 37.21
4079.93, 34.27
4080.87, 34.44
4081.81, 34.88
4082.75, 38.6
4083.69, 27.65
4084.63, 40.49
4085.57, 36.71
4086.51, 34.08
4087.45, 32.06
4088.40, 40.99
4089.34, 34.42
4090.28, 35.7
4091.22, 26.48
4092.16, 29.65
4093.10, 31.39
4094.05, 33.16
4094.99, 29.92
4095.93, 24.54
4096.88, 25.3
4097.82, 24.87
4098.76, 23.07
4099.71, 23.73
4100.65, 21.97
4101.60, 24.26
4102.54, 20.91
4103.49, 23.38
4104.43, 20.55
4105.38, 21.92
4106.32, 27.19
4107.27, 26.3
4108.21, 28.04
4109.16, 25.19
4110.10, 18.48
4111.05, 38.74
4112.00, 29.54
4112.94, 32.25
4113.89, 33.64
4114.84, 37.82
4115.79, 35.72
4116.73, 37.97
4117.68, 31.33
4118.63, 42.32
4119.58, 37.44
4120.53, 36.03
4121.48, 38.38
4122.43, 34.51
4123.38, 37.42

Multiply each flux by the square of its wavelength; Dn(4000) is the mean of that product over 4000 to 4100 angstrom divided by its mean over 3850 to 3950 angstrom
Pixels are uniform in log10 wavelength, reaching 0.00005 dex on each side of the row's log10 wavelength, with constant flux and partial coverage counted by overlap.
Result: 1.35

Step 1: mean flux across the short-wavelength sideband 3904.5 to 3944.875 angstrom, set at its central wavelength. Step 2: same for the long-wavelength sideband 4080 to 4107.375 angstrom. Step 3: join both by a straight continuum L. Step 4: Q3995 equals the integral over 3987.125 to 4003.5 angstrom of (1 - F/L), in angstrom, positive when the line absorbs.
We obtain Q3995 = -4.2 angstrom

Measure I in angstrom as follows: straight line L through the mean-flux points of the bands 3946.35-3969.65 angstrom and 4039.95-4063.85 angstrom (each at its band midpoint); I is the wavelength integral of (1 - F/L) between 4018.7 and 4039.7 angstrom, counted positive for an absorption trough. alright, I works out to -1.5 angstrom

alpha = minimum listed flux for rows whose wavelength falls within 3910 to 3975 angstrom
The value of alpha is 11.18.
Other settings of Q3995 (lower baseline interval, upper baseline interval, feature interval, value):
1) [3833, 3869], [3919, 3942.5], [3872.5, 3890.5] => 2.9 angstrom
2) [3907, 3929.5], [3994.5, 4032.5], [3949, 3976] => 8.4 angstrom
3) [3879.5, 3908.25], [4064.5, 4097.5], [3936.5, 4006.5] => -3.7 angstrom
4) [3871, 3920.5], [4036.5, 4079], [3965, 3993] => 5.6 angstrom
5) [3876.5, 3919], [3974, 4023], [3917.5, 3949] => 0.8 angstrom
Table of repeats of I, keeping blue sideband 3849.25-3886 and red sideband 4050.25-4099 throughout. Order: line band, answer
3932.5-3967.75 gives 4.2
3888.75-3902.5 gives 2.9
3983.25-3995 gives -1.1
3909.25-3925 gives -1.6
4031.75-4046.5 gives -2.3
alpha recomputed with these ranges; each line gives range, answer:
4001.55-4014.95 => 37.59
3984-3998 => 31.2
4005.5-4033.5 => 31.54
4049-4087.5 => 27.65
